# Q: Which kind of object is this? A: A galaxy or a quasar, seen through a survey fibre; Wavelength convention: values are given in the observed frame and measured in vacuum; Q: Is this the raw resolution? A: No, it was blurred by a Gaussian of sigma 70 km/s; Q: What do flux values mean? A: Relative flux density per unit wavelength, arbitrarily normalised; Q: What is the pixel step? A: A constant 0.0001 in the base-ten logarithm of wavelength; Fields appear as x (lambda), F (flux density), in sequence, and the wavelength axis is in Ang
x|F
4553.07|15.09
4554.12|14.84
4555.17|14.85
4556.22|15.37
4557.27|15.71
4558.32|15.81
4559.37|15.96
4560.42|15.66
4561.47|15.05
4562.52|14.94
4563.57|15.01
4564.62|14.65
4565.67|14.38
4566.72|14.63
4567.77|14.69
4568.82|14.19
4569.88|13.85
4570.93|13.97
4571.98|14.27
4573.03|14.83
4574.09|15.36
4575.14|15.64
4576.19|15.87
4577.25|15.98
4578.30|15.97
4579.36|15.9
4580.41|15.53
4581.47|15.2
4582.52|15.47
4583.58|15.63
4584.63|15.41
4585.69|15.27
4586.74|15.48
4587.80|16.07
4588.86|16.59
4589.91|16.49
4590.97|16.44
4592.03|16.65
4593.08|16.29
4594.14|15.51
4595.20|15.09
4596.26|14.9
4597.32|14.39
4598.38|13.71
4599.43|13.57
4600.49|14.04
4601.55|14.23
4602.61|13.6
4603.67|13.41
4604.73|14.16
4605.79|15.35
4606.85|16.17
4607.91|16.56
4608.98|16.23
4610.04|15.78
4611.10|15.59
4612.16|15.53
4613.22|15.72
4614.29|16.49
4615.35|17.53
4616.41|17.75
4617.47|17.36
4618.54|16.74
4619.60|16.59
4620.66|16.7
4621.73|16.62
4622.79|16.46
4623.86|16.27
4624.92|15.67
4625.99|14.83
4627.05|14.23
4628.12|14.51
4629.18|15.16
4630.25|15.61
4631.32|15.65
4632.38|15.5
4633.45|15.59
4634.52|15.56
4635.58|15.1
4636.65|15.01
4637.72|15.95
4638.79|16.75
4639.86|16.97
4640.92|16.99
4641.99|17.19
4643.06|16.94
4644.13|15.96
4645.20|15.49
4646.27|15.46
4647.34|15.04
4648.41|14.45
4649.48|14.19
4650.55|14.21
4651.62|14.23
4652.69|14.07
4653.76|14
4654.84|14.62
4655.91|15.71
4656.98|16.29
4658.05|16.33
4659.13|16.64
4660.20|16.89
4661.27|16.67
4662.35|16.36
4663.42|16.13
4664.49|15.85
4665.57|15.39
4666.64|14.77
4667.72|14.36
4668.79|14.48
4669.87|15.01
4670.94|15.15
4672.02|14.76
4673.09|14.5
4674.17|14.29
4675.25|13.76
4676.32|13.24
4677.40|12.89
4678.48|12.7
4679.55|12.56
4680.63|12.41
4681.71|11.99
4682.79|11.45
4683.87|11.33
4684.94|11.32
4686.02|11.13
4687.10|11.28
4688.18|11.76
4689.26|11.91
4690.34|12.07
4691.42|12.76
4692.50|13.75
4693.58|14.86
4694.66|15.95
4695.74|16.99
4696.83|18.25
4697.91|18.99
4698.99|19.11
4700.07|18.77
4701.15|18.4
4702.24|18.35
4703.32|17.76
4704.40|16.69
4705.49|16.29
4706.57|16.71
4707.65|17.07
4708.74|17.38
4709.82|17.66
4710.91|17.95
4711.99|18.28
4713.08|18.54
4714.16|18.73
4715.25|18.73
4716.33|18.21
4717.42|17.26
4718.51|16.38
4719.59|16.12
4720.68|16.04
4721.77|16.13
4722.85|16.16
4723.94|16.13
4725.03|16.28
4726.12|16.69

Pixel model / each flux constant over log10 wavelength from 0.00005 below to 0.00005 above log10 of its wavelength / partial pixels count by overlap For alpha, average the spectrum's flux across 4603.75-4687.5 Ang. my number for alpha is 15.1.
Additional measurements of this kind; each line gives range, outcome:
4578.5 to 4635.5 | 15.6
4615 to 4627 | 16.5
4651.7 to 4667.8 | 15.6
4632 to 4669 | 15.6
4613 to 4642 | 16.1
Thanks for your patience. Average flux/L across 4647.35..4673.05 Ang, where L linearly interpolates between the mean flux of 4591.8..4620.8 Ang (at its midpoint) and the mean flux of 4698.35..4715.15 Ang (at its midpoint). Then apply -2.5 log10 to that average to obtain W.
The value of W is 0.11 mag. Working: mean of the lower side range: 15.5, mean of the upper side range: 17.9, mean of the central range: 15.2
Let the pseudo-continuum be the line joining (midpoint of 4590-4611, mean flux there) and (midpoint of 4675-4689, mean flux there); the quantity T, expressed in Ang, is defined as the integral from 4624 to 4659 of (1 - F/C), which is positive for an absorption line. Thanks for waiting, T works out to -4.8 Ang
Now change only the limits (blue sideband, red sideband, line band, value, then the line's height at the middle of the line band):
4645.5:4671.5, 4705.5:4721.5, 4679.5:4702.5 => 3.1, 16.5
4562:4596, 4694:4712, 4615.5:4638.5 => 0.5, 16.2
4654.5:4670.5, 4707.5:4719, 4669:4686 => 3.3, 16.3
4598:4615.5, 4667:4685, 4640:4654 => -1.2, 14.1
